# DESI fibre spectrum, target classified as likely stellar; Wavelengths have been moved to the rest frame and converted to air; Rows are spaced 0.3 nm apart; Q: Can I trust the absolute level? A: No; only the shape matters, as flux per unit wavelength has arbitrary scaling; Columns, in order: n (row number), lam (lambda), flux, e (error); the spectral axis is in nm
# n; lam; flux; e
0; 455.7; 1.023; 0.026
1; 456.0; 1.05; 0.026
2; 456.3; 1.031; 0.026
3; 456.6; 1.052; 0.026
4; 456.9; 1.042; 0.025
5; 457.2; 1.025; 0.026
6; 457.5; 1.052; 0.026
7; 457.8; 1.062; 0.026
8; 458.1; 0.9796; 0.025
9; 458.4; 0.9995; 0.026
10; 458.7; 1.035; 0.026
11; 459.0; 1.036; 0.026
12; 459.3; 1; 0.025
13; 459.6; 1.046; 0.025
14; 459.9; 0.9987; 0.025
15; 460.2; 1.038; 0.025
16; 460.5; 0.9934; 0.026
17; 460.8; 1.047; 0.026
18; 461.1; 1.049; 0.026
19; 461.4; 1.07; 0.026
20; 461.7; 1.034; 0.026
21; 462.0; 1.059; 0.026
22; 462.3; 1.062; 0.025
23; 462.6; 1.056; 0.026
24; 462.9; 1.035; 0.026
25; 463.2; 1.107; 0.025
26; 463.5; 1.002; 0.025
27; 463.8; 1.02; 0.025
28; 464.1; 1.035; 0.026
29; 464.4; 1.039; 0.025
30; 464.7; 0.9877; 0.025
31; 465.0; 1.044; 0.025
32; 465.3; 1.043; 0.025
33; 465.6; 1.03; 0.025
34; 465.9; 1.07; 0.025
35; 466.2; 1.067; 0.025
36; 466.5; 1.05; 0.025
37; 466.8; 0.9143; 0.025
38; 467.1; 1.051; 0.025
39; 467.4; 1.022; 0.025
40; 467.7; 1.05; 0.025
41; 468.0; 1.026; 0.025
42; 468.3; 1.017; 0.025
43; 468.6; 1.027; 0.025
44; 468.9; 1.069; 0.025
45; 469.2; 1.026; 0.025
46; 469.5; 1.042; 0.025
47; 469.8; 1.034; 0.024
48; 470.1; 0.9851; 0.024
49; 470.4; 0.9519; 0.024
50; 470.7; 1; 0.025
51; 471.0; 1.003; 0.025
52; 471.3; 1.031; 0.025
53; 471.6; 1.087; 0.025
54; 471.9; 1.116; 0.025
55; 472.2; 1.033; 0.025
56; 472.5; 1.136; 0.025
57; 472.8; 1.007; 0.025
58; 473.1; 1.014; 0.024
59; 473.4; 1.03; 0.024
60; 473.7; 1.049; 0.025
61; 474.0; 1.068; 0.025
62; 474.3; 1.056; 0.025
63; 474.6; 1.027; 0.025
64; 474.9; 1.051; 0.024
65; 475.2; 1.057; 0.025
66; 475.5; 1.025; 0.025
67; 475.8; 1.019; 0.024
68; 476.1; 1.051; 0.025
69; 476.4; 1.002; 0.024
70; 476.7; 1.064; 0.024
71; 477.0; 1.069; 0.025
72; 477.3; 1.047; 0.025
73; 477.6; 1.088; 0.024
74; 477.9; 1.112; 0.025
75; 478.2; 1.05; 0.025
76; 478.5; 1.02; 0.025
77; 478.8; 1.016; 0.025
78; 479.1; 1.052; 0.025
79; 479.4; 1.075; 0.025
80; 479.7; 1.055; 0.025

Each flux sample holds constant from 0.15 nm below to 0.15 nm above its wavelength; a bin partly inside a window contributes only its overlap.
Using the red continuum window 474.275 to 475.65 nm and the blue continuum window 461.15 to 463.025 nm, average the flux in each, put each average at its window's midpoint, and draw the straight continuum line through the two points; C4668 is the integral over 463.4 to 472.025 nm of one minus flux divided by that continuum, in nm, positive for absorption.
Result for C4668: 0.16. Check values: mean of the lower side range 1.05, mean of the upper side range 1.04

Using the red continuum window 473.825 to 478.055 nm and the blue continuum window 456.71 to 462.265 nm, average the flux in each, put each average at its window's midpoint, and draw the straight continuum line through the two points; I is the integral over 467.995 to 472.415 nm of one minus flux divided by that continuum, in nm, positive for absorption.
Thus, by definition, 0.06 nm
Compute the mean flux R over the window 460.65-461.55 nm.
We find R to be 1.06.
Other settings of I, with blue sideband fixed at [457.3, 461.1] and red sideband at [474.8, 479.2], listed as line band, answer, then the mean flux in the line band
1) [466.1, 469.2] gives 0.02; 1.03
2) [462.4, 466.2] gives -0.03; 1.04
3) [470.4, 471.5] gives 0.04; 1.01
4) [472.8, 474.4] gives 0.01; 1.04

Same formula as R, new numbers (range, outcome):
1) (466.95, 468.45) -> 1.03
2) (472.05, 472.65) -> 1.08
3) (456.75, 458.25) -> 1.03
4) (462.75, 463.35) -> 1.07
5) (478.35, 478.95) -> 1.02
